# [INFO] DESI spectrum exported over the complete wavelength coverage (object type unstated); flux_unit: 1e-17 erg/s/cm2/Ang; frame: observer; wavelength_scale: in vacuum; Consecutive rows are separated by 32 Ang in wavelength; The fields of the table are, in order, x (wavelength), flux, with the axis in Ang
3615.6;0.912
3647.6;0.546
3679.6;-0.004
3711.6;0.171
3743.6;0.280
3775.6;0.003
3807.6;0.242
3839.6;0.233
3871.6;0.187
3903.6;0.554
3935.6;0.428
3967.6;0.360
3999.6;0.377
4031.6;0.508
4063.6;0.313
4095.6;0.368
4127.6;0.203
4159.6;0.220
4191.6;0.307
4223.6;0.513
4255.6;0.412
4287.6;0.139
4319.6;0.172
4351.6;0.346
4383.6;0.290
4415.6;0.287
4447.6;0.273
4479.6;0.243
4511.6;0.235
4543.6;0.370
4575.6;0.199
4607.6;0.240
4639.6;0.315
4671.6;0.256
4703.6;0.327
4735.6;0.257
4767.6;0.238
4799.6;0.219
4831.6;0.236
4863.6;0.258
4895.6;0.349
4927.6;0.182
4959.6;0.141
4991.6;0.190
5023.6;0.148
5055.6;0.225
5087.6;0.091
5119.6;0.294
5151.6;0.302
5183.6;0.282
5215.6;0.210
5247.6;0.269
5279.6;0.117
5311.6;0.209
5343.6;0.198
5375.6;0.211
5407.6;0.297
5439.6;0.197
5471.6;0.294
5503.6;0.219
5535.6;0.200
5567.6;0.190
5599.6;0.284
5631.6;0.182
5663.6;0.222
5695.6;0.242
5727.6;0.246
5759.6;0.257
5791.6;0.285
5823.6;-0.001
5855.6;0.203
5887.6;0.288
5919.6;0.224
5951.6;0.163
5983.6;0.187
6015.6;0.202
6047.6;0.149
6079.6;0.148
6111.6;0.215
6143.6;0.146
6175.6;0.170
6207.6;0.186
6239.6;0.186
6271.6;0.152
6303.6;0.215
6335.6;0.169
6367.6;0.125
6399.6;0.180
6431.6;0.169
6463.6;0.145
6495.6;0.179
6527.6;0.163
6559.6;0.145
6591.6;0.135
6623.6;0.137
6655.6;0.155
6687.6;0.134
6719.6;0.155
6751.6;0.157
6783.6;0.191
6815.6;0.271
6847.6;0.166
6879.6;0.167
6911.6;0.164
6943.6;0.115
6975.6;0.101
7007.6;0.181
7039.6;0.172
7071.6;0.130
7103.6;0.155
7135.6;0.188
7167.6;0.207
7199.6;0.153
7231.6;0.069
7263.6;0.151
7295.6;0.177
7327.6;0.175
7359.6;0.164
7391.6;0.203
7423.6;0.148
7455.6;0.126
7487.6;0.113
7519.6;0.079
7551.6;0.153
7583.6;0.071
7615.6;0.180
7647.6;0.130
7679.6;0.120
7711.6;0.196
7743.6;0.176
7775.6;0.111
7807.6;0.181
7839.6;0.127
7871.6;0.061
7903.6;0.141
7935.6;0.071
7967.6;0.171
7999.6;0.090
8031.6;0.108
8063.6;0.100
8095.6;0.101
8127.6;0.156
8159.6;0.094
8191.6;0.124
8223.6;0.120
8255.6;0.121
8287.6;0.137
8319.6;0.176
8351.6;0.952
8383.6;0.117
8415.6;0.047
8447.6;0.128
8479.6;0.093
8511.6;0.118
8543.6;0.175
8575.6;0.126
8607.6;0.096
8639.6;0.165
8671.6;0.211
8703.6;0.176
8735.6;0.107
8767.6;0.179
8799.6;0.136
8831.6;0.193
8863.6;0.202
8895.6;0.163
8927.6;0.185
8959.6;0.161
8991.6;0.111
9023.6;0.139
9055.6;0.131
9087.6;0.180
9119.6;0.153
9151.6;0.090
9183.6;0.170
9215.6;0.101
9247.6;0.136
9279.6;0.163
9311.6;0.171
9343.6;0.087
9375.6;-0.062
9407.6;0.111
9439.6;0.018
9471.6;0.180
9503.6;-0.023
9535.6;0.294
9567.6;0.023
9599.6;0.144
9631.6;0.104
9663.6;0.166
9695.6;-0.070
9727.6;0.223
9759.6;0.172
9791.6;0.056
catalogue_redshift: 1.238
